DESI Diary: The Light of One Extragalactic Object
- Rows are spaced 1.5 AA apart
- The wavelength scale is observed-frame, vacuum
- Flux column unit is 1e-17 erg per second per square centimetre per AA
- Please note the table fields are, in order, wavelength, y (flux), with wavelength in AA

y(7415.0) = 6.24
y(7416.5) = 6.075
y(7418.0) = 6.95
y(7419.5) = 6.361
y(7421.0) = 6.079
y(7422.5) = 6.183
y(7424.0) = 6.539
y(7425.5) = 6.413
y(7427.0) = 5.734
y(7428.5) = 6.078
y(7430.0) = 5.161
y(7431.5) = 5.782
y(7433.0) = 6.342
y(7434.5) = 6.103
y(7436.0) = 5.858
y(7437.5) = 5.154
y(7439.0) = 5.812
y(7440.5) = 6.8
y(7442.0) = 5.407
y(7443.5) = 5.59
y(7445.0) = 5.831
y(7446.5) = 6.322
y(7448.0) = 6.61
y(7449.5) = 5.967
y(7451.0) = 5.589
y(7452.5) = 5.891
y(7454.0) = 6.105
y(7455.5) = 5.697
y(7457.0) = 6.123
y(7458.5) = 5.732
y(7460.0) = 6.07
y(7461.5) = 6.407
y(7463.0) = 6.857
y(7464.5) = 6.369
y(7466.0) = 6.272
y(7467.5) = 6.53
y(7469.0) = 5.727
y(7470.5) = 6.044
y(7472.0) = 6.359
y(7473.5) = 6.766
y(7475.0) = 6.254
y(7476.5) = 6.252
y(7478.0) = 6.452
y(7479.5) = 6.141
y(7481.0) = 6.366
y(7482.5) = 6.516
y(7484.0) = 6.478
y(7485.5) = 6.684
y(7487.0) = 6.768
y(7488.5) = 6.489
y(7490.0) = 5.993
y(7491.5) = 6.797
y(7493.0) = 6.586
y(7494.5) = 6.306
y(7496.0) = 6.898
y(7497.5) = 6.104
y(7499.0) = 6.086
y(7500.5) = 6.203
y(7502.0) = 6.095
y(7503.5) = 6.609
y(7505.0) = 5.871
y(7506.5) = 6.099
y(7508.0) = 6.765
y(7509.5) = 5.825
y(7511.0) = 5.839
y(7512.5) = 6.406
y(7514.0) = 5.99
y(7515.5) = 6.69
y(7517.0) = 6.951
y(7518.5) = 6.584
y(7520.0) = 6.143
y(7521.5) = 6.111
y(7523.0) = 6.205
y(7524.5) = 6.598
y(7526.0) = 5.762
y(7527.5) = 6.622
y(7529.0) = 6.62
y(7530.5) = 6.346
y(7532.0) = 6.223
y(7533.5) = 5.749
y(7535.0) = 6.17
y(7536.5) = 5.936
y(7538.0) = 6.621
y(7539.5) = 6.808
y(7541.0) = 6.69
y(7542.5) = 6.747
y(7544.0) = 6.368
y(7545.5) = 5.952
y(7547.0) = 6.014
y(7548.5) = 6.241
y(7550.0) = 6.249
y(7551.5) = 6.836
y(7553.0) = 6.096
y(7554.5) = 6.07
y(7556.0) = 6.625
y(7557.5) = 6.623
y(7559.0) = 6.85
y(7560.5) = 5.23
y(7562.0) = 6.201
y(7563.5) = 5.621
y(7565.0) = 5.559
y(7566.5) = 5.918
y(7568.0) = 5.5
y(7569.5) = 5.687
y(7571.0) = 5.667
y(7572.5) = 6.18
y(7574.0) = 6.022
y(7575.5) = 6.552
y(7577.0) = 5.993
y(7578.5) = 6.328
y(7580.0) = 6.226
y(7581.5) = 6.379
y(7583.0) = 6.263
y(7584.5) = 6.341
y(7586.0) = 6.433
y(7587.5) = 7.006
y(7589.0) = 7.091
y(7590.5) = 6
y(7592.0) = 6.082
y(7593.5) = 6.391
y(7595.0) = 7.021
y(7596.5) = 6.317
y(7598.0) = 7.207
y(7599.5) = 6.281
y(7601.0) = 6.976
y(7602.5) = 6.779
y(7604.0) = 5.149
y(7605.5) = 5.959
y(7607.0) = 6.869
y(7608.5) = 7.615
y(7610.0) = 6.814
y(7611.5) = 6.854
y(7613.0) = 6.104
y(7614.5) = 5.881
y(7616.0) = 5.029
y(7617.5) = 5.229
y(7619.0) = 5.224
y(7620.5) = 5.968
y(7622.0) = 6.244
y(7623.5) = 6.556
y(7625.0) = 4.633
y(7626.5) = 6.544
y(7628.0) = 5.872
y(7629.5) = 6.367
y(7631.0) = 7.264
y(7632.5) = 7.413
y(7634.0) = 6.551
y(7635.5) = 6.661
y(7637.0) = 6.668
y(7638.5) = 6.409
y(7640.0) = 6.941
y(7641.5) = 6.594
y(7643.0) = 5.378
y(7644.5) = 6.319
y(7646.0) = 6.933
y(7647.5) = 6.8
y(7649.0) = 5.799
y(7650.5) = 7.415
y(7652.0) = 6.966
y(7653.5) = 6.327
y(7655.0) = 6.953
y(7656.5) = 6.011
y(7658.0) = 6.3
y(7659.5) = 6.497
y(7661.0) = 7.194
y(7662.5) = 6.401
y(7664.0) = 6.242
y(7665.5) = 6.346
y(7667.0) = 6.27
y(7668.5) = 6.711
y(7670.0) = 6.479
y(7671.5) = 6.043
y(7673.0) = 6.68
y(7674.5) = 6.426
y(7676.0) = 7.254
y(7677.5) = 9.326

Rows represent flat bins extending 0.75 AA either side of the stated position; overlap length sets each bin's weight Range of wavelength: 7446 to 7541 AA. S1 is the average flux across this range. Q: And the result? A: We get 6.3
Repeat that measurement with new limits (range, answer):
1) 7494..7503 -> 6.29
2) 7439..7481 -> 6.15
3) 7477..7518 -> 6.37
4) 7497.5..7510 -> 6.2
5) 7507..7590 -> 6.26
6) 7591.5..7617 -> 6.42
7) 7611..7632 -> 5.99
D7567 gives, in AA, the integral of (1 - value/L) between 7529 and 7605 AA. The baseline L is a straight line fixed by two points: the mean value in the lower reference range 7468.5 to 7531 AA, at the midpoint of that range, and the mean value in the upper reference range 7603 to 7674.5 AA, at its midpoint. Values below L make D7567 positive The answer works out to 1.0 AA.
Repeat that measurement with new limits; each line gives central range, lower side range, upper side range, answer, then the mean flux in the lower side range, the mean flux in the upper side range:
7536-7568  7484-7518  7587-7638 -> 0.67 AA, 6.37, 6.37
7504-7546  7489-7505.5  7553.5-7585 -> -0.53 AA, 6.33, 6.09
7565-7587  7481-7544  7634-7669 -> 1.17 AA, 6.37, 6.53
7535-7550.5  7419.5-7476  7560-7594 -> -0.63 AA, 6.07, 6.12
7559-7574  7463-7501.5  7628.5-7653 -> 1.66 AA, 6.39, 6.64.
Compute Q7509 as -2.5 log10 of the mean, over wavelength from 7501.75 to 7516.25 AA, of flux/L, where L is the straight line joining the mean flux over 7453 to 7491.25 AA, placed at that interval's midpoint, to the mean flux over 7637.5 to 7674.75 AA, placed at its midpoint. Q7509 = 0.020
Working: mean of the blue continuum 6.3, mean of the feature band 6.22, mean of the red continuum 6.5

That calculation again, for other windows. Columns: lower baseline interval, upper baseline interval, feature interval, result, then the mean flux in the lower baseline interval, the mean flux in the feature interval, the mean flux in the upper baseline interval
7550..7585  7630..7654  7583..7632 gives 0.01 mag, 6.12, 6.32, 6.65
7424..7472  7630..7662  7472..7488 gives -0.06 mag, 6.03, 6.46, 6.63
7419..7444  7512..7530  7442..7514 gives -0.01 mag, 5.96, 6.24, 6.39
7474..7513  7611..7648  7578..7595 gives -0.03 mag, 6.34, 6.44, 6.25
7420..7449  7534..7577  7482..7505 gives -0.06 mag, 5.99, 6.42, 6.17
